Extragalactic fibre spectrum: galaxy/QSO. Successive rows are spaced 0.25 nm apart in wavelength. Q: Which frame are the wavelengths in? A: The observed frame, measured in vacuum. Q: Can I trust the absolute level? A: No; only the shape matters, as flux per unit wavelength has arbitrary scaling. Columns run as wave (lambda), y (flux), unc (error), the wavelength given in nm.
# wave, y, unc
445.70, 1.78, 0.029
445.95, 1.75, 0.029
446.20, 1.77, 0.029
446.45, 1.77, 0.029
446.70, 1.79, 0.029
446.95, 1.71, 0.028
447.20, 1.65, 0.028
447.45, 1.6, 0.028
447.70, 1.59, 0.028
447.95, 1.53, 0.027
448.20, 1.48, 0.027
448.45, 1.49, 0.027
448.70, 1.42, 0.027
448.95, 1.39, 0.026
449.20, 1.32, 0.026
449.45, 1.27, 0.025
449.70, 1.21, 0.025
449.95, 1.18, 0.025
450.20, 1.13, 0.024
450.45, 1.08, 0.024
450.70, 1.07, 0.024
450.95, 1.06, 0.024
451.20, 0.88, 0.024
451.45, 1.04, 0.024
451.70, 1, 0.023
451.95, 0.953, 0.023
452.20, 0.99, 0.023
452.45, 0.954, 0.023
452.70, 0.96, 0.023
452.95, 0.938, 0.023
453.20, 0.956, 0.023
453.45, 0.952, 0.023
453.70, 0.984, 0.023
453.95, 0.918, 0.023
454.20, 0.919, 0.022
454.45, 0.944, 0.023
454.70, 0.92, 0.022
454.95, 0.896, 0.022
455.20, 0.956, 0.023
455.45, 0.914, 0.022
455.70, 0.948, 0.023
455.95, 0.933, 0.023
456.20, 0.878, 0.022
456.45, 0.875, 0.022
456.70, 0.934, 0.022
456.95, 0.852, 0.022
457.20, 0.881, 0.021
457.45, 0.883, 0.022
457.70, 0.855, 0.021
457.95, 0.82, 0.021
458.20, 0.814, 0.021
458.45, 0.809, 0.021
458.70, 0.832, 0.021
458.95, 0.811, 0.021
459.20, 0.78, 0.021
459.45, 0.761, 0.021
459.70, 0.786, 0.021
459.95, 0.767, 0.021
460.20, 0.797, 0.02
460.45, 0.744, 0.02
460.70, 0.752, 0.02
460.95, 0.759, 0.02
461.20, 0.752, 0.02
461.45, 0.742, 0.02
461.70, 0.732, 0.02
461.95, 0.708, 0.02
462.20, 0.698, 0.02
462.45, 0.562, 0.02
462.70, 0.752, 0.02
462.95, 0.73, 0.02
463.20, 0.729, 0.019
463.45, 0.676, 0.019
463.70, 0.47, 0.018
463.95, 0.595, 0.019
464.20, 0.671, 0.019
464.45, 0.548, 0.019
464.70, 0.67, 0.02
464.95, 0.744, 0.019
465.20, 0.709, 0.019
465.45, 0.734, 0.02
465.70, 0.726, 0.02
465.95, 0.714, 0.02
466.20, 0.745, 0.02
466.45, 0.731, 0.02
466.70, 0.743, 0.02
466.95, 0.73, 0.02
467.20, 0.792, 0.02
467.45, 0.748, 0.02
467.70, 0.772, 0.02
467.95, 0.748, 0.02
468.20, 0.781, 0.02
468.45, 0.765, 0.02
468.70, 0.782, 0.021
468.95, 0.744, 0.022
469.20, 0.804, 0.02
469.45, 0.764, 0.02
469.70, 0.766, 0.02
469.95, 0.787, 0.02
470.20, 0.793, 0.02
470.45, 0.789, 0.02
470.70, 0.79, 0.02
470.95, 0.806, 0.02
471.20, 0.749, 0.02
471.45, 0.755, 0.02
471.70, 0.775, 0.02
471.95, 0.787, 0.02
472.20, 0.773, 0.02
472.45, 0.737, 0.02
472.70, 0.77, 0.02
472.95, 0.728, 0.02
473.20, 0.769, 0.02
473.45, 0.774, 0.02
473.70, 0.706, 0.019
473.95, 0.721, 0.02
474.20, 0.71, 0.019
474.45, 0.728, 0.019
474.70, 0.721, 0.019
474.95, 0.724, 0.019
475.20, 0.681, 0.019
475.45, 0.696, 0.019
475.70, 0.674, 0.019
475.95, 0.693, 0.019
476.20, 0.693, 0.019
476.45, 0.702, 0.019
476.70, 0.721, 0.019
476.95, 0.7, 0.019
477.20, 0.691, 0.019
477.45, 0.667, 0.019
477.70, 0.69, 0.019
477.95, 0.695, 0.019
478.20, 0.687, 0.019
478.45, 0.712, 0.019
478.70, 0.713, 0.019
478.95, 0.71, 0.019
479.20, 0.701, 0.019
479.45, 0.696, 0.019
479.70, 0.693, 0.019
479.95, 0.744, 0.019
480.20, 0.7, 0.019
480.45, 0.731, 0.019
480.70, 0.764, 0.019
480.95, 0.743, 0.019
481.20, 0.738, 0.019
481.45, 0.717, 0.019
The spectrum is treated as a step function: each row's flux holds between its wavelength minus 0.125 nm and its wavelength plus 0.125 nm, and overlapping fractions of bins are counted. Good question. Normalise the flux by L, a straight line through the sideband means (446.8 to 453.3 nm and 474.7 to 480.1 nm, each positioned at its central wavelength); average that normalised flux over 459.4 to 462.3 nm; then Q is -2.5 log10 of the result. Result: 0.33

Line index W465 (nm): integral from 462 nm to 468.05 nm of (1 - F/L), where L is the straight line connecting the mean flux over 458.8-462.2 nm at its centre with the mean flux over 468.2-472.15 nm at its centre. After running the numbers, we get 0.55 nm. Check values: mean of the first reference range 0.759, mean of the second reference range 0.777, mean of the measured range 0.697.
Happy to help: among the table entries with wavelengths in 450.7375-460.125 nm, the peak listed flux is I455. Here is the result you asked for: 1.06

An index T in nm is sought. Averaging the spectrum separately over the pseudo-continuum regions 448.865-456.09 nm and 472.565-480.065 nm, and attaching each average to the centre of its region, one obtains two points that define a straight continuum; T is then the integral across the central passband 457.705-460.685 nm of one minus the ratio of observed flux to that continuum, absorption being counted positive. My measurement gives 0.45 nm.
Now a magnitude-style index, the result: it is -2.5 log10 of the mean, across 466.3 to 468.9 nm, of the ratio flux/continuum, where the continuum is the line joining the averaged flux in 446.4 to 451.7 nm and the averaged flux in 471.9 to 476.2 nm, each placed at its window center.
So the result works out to 0.17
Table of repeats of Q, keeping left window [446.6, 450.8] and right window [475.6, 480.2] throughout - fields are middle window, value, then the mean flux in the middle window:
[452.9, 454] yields 0.33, 0.953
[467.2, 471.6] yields 0.17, 0.774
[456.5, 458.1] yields 0.35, 0.87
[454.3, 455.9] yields 0.32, 0.93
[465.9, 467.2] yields 0.30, 0.739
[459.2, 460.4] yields 0.42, 0.776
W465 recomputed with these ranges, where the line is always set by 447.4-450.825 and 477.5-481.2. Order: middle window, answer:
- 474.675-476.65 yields 0.23 nm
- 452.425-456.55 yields 0.98 nm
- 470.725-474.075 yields 0.38 nm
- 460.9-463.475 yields 0.85 nm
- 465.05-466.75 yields 0.45 nm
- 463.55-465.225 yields 0.65 nm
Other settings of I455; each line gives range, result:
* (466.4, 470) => 0.804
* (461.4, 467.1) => 0.752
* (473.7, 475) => 0.728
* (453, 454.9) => 0.984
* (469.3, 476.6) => 0.806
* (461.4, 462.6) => 0.742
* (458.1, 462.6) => 0.832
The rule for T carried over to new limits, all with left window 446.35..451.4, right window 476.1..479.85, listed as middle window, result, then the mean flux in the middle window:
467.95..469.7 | 0.27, 0.771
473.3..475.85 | 0.21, 0.714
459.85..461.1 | 0.39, 0.764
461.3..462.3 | 0.33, 0.721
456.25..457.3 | 0.27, 0.885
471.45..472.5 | 0.09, 0.769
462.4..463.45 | 0.35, 0.701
